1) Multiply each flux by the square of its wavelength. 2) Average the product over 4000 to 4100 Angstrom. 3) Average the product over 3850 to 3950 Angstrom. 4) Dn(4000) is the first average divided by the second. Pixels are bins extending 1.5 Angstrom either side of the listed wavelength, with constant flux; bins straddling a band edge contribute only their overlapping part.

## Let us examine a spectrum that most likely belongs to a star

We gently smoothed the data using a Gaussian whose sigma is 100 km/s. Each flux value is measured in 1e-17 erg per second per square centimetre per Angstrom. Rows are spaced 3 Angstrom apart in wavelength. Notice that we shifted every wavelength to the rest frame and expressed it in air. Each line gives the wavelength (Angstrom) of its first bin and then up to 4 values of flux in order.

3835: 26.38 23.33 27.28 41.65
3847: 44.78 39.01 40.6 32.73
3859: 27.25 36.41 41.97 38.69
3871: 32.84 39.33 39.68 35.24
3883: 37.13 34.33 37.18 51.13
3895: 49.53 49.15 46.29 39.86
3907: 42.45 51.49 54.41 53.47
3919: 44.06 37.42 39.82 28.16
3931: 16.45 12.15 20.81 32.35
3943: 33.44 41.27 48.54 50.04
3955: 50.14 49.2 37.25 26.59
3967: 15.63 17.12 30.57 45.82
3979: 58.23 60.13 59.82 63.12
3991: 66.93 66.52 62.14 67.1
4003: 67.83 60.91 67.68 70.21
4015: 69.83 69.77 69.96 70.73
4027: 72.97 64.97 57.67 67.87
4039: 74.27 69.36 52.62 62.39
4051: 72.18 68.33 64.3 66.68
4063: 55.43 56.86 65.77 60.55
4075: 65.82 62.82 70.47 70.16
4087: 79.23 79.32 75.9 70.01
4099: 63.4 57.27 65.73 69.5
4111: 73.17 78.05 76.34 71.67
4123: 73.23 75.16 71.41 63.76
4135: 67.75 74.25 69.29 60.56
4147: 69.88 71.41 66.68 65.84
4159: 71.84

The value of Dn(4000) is 1.9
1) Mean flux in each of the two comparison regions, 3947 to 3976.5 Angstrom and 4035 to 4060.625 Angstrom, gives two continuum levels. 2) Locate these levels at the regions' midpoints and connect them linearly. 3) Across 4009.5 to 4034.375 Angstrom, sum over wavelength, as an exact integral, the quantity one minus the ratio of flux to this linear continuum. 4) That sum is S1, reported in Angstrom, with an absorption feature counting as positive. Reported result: -4.8 Angstrom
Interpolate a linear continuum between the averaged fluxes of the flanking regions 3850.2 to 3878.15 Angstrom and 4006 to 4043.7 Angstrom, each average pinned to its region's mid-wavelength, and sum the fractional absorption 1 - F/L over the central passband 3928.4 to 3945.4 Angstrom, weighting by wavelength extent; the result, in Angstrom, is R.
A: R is 8.9 Angstrom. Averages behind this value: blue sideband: 36.7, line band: 24.3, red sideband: 68.4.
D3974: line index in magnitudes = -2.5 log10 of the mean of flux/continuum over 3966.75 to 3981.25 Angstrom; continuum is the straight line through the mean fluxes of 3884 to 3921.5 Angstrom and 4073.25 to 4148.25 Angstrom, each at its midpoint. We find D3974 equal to 0.435 mag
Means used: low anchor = 45.8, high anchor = 70.1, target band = 36.4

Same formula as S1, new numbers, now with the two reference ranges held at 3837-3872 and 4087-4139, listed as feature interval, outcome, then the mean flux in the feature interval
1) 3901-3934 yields 3.3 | 39.7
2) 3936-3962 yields 4.3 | 40.8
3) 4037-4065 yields -1.1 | 65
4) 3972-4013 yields -4.5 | 60.7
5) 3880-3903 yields -1.1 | 42.9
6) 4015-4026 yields -2.2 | 70.2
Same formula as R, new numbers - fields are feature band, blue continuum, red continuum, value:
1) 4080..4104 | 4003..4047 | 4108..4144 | -0.20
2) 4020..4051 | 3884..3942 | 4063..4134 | -4.10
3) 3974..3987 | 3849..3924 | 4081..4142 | -0.35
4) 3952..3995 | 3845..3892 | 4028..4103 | 5.72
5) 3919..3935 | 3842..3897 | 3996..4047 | 6.59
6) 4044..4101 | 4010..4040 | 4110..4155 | 2.59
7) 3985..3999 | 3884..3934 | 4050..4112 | -2.73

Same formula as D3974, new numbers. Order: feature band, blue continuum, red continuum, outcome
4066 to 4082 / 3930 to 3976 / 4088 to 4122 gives -0.01 mag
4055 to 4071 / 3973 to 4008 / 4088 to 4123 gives 0.09 mag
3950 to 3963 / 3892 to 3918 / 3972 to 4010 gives 0.20 mag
